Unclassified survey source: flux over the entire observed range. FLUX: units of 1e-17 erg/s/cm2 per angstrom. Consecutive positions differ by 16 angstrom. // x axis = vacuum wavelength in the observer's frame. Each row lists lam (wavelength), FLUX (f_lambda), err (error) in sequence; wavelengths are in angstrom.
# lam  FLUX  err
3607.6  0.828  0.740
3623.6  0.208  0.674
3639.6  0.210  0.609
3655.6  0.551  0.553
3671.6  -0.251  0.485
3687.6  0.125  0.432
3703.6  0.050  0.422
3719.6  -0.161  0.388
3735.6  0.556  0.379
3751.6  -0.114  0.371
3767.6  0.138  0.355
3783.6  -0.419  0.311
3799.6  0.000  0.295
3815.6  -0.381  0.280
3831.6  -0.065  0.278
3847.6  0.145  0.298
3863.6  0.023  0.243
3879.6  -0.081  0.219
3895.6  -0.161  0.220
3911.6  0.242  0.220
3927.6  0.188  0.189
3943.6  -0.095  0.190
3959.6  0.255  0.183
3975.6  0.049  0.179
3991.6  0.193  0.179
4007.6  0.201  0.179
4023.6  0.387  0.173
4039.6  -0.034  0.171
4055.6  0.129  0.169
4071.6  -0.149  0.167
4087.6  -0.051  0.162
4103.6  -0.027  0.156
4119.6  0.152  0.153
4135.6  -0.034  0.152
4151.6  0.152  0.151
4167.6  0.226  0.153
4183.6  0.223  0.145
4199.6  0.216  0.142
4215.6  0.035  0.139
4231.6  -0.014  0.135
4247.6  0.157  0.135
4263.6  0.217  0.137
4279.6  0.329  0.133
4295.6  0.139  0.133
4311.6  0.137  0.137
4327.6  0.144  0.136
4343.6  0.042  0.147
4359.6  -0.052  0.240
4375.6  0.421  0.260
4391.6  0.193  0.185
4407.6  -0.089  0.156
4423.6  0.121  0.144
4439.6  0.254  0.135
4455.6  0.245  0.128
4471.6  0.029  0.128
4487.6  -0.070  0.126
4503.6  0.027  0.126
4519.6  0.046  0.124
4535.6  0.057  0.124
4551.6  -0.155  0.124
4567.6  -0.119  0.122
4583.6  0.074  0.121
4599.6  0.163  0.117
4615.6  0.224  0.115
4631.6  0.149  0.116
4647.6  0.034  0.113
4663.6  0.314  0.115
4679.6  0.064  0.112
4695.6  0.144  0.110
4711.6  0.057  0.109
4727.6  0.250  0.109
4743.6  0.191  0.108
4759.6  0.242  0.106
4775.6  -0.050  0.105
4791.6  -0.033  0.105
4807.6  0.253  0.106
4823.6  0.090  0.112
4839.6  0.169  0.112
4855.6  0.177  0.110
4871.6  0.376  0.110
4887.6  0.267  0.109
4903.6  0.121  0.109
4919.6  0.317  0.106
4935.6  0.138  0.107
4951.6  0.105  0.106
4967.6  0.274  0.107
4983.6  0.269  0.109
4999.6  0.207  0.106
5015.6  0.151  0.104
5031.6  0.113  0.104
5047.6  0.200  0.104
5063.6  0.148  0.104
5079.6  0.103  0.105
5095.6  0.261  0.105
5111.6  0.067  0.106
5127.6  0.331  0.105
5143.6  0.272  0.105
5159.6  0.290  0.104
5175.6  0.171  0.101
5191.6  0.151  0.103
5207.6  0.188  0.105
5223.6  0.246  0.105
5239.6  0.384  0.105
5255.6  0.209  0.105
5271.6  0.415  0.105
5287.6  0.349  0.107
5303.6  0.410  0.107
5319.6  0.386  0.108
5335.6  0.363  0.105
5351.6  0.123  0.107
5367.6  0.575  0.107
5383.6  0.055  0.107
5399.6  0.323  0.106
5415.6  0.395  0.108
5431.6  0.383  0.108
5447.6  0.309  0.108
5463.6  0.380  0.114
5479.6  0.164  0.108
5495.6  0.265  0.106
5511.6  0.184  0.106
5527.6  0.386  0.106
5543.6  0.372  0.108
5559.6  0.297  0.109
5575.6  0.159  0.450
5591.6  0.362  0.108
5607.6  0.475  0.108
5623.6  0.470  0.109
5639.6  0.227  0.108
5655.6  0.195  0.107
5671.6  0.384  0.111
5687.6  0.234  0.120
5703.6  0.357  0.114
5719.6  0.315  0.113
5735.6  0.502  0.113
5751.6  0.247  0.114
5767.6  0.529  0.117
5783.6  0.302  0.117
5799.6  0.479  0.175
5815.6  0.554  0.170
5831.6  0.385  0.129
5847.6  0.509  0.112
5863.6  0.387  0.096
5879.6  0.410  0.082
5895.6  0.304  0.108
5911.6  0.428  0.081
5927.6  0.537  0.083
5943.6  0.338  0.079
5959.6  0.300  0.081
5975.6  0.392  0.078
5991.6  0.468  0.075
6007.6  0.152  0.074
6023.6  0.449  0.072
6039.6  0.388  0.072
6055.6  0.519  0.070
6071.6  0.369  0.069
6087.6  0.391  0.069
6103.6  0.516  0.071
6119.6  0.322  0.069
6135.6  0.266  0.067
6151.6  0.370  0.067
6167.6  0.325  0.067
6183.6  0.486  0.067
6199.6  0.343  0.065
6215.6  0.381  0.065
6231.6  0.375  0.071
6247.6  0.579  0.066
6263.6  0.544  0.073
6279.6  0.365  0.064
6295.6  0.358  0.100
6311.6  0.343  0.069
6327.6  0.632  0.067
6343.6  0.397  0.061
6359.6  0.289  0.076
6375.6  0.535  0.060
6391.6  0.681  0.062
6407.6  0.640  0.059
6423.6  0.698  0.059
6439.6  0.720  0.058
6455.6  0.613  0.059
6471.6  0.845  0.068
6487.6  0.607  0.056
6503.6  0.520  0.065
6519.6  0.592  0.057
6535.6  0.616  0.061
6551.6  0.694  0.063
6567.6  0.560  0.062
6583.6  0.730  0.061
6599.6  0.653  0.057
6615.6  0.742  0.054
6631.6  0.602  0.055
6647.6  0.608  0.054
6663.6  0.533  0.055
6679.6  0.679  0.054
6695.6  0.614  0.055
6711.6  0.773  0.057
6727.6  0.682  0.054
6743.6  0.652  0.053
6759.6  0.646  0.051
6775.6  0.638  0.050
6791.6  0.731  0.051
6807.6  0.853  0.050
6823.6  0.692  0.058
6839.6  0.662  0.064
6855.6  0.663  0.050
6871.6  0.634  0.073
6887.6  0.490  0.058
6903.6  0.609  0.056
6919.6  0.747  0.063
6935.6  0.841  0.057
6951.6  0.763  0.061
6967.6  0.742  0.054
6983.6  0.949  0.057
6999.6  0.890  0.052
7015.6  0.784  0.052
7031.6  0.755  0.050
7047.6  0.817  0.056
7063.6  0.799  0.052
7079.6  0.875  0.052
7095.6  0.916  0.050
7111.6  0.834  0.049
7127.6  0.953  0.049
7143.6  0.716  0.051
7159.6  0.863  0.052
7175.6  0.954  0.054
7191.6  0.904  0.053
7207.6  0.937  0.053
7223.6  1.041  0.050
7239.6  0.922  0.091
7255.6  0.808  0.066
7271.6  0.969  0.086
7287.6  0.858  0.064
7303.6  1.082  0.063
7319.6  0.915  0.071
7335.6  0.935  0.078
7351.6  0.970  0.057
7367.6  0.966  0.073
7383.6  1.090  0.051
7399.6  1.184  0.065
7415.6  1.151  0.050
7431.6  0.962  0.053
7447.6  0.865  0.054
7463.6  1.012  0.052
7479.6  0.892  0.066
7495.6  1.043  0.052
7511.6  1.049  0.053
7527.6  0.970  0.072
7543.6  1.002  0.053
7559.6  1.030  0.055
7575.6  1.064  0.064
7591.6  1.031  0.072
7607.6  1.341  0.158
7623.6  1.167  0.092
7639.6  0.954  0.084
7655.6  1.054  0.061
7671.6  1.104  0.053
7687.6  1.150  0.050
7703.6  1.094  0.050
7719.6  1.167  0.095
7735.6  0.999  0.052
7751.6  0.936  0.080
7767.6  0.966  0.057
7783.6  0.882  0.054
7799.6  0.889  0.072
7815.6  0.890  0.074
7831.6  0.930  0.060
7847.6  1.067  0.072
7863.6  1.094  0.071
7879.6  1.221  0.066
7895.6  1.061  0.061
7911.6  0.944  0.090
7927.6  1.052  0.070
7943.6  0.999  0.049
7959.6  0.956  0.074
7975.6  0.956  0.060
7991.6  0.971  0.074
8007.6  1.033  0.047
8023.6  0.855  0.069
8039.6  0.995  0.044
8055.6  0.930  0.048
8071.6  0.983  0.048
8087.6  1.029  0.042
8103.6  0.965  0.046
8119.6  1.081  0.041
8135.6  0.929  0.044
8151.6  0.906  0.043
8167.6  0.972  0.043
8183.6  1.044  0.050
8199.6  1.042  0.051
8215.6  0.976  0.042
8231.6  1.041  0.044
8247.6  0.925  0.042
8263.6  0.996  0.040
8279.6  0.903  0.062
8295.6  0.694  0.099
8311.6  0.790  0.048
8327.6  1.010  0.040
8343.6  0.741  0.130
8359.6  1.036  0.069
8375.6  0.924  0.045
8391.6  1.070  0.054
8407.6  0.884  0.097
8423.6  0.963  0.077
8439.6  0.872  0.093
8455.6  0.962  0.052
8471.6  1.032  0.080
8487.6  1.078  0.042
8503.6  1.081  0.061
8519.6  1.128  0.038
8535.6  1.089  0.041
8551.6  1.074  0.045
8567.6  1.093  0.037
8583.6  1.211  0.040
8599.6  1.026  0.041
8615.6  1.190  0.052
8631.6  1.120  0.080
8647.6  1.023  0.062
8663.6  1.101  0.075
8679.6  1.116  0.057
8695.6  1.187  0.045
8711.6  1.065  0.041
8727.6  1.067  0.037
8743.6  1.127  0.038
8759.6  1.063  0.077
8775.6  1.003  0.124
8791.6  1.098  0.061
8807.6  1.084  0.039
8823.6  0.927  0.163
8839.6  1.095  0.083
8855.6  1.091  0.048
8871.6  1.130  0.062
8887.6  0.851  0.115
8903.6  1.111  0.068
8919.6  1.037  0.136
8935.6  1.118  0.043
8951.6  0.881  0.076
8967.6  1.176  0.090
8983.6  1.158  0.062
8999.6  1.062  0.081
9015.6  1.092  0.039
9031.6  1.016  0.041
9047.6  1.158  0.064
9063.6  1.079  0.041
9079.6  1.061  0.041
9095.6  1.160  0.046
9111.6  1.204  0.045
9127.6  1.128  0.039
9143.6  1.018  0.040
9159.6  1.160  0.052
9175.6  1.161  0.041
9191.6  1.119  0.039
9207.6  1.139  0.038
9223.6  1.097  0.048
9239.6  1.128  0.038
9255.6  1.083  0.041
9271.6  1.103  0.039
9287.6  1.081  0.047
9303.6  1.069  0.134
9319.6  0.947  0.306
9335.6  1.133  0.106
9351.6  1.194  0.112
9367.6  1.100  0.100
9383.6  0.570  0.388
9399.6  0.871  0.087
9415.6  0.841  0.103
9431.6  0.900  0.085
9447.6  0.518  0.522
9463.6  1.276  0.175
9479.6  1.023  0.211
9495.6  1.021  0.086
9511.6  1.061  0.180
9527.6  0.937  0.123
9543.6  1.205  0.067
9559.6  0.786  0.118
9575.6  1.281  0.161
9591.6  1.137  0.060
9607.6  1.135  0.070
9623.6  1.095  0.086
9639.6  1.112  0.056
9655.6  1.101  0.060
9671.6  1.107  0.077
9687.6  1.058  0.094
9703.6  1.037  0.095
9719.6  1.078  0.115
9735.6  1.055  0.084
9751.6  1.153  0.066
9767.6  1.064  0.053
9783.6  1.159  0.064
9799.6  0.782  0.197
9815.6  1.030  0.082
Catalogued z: 0.602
